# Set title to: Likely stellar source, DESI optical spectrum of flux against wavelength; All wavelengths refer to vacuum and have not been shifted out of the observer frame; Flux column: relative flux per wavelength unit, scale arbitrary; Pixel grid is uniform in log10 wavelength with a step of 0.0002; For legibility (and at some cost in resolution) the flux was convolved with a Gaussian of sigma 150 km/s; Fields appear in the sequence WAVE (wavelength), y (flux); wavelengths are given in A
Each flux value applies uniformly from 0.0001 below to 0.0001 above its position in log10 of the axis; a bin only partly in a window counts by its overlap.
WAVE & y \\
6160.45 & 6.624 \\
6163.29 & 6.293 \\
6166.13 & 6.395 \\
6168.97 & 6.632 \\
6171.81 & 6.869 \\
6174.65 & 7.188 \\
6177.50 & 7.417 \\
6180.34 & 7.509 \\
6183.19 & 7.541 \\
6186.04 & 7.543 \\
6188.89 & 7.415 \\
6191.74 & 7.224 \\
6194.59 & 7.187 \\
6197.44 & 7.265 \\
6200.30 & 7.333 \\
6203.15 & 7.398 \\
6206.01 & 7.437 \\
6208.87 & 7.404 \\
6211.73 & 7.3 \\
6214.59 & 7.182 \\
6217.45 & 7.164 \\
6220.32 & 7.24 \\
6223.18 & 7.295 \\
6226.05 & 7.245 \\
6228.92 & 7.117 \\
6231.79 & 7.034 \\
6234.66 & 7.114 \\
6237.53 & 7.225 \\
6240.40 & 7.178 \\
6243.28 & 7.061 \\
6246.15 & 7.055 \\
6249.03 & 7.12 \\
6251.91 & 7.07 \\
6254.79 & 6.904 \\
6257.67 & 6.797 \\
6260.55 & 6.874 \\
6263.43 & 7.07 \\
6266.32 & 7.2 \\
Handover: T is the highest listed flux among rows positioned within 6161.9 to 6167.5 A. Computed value 6.395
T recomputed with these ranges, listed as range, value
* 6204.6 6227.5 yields 7.437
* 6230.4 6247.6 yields 7.225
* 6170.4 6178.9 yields 7.417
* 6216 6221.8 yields 7.24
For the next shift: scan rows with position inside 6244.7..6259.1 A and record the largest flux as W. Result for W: 7.12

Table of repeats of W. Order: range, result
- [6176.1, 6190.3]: 7.543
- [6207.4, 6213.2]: 7.404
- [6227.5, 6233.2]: 7.117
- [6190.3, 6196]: 7.224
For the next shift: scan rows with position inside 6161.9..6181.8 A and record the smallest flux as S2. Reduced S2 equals 6.293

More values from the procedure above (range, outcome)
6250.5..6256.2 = 6.904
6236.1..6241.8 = 7.178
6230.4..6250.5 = 7.034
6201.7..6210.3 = 7.398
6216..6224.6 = 7.164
